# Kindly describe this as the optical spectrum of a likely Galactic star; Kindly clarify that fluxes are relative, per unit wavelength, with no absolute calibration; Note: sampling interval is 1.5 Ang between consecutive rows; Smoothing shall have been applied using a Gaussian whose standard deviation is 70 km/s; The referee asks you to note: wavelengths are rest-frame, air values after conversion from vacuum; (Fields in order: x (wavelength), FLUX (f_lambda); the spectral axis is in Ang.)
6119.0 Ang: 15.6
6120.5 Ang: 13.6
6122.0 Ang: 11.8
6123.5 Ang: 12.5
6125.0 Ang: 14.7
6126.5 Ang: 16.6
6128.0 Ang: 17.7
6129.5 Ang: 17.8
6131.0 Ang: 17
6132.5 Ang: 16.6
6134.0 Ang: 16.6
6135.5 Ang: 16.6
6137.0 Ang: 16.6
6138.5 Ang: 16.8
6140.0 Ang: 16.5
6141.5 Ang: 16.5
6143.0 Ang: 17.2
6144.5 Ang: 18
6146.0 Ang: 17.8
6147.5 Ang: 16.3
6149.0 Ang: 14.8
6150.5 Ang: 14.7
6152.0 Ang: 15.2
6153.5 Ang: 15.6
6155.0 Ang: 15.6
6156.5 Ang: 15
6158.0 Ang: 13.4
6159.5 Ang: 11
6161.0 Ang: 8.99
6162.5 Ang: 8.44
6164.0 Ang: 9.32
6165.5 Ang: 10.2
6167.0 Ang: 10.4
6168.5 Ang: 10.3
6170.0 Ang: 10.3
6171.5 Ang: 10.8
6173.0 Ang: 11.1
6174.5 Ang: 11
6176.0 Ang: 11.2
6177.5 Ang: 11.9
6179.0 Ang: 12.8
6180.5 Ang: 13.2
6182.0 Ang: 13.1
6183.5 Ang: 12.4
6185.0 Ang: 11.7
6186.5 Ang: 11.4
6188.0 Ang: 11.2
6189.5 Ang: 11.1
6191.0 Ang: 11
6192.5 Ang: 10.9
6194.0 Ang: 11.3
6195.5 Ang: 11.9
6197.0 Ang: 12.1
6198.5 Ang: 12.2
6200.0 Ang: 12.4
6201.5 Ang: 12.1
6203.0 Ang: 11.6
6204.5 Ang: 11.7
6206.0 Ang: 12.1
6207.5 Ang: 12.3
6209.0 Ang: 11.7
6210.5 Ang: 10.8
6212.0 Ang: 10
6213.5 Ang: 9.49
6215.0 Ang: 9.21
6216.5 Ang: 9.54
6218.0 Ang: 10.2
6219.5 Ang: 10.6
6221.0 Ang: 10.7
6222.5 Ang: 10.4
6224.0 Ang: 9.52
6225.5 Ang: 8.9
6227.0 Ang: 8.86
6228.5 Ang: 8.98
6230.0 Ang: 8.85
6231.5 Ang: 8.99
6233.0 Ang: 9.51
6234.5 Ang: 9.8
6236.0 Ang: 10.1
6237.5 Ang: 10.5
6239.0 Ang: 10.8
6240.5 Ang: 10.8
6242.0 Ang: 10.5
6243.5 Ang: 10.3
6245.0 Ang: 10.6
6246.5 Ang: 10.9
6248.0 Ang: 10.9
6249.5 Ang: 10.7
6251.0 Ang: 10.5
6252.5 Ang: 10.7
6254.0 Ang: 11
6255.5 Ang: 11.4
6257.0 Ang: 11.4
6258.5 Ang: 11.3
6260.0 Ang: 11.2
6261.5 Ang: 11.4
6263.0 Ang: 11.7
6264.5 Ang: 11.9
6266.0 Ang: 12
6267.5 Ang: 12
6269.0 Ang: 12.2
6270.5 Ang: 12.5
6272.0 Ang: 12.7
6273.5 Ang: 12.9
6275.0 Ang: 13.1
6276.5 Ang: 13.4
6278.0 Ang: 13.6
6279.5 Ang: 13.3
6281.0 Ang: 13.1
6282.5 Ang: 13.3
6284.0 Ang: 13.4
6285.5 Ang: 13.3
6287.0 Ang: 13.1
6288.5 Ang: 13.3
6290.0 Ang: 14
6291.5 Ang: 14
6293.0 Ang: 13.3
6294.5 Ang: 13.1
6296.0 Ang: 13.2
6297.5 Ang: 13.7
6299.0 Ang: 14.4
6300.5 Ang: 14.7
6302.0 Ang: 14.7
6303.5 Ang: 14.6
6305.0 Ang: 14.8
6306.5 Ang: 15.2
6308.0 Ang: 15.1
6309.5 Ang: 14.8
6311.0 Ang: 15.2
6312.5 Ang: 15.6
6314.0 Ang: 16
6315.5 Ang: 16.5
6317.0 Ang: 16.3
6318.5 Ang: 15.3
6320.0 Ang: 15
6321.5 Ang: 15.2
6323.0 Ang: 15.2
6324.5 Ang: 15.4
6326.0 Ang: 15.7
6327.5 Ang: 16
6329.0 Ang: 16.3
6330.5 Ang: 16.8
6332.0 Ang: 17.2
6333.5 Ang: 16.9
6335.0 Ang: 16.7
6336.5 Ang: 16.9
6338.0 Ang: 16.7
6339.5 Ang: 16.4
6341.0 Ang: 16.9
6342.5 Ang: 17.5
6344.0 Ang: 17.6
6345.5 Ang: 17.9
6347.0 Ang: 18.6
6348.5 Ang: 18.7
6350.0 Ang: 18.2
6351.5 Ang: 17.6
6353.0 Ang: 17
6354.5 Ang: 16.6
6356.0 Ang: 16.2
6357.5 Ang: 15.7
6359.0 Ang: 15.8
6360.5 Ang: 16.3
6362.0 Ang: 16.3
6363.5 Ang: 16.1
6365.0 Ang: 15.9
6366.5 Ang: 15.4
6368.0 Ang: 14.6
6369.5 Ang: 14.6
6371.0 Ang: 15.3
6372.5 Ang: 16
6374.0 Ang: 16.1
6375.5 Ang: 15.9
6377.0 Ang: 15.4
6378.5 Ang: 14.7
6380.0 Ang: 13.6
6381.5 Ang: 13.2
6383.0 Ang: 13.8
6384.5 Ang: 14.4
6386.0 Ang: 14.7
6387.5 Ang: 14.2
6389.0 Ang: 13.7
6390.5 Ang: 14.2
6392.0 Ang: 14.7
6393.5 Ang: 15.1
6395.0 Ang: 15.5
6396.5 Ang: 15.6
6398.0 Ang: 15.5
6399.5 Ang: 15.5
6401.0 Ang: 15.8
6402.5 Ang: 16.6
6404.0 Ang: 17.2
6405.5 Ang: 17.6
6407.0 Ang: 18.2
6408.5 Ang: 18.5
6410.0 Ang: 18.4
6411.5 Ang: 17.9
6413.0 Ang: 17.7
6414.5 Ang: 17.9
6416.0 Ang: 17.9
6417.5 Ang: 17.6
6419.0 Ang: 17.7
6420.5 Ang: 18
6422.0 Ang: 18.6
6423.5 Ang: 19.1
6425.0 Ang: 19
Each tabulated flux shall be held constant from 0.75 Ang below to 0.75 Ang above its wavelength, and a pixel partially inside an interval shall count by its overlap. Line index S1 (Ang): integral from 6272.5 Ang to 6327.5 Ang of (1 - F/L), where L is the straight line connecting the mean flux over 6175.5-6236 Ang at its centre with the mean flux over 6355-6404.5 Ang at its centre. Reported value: -4.5 Ang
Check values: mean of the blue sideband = 10.9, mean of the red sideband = 15.3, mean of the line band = 14.4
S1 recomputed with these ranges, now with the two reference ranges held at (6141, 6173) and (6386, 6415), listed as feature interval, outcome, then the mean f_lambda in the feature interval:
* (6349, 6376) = -0.6 Ang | 16.1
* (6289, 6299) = 0.9 Ang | 13.6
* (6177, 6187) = 0.9 Ang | 12.4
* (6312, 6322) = -0.3 Ang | 15.7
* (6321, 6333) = -0.5 Ang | 16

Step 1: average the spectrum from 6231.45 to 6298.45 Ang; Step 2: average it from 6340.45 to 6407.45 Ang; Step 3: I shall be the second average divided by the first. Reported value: 1.3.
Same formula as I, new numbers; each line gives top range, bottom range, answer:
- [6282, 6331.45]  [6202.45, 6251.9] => 1.43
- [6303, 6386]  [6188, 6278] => 1.45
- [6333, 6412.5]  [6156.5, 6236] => 1.48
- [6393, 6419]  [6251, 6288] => 1.38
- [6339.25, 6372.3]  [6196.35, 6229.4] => 1.55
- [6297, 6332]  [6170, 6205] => 1.31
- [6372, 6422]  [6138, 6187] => 1.23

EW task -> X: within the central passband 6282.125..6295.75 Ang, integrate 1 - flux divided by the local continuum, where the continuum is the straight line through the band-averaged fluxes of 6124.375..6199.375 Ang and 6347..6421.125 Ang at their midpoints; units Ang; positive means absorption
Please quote 1.4 Ang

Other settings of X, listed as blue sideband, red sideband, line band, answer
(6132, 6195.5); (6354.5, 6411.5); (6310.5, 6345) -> -2.9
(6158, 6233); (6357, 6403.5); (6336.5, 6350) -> -3.0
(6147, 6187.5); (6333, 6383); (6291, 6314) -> 0.9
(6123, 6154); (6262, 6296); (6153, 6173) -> 5.5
